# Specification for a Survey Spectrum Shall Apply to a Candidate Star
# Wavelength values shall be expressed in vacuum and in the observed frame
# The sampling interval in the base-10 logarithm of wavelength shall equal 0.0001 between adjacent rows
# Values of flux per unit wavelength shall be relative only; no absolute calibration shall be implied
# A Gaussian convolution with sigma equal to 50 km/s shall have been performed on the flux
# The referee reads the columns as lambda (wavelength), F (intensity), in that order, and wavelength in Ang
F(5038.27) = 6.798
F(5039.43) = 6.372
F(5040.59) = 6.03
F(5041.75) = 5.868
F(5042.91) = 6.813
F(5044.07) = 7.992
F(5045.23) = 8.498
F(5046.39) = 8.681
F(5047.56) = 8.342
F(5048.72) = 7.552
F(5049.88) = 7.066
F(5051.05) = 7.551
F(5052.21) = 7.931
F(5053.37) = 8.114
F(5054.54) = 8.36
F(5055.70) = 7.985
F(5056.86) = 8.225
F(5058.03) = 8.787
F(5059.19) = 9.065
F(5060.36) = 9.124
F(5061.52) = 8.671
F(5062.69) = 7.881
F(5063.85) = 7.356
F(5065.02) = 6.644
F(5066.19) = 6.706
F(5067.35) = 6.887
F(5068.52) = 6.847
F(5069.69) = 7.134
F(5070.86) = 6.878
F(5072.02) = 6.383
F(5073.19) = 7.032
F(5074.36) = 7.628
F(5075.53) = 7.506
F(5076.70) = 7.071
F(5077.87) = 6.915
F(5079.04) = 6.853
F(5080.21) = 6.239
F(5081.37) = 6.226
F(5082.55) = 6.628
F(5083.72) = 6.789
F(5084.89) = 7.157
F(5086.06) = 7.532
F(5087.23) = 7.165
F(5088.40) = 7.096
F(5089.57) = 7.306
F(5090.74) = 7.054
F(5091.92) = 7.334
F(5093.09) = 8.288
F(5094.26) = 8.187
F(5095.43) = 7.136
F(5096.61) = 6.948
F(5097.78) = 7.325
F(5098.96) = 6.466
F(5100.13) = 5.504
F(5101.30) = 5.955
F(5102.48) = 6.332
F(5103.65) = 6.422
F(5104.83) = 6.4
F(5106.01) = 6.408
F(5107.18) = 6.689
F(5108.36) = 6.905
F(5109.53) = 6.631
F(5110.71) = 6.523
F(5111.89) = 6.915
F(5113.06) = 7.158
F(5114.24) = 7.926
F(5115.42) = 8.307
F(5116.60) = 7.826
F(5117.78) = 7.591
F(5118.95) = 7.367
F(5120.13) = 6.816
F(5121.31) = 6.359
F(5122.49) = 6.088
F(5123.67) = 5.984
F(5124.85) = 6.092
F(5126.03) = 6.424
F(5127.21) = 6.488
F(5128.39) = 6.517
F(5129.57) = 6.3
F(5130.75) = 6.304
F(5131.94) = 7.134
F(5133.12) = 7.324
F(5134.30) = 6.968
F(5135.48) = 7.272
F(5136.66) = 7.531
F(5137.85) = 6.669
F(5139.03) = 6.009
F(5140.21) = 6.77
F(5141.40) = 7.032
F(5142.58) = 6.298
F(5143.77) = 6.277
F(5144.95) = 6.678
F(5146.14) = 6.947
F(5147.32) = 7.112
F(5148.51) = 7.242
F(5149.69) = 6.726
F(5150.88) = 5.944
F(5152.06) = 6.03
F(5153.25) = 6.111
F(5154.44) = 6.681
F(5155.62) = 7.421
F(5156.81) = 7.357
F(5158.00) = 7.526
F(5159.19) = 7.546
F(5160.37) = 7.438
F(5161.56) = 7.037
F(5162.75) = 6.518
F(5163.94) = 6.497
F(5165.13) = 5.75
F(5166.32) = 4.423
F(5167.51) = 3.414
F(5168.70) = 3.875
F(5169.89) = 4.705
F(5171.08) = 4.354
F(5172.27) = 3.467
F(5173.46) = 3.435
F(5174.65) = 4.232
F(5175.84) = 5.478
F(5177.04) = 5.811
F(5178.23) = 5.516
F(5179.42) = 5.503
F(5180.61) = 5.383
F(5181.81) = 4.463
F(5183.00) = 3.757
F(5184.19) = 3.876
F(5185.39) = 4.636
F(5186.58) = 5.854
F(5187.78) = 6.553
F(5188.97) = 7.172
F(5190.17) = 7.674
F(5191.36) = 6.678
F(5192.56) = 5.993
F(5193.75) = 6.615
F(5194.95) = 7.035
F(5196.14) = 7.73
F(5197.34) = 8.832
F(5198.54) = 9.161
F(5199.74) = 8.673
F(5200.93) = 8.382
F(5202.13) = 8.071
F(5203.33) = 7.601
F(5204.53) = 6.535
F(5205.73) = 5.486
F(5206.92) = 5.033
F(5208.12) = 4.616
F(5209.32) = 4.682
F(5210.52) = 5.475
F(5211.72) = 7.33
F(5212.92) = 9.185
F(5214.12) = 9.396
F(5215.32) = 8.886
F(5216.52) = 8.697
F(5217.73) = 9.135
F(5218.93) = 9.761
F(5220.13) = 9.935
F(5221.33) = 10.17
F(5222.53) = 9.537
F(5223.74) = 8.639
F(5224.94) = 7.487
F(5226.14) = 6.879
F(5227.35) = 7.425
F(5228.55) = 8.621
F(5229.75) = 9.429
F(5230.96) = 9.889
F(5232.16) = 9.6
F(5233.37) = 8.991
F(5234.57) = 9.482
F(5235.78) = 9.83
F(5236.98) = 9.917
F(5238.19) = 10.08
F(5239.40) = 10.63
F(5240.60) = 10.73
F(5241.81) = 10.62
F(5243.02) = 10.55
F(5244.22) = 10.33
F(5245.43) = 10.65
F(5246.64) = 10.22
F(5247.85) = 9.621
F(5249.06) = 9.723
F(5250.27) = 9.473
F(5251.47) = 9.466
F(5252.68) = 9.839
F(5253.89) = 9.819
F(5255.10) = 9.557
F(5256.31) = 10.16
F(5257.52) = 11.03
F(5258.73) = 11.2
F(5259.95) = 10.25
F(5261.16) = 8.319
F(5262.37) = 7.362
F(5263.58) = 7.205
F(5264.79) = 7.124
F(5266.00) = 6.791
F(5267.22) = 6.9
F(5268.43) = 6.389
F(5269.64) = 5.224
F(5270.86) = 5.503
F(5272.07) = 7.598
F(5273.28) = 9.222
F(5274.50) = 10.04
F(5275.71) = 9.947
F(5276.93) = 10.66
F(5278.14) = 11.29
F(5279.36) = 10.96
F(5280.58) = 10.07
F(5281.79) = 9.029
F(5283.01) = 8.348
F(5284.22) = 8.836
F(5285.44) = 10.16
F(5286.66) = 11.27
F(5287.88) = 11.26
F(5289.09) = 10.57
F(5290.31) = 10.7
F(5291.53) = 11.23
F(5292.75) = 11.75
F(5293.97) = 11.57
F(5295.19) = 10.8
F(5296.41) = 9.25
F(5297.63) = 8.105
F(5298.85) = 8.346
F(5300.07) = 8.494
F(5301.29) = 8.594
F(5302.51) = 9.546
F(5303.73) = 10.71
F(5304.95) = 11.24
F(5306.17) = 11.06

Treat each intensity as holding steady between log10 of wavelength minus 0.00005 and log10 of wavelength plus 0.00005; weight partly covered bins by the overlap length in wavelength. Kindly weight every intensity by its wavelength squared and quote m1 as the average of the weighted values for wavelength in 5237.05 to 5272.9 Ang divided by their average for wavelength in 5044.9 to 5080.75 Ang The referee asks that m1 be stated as 1.28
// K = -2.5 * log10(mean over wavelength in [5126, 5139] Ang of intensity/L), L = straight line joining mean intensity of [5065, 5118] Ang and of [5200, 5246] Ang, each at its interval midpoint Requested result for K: 0.11 mag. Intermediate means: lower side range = 6.97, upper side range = 8.63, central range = 6.79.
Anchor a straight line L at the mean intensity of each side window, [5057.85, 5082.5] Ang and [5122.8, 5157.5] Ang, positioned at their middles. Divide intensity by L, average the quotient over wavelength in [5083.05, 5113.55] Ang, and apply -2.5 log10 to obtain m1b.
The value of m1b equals 0.021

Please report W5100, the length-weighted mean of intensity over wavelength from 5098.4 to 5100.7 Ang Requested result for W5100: 5.99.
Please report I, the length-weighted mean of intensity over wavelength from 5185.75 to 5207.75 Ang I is 7.12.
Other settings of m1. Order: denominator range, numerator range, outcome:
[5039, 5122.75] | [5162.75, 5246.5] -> 1.07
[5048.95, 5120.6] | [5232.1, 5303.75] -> 1.41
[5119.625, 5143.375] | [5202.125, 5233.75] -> 1.25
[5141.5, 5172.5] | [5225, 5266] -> 1.58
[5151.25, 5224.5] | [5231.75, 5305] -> 1.49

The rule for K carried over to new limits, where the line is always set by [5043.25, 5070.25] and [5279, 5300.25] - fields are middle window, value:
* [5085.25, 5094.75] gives 0.10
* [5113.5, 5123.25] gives 0.17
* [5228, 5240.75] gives -0.02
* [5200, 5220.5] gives 0.23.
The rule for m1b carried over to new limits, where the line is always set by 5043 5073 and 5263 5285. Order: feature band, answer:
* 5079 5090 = 0.14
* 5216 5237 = -0.10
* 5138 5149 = 0.20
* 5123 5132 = 0.25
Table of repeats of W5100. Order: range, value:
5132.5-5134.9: 7.16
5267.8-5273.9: 6.79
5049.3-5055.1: 7.8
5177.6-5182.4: 5.22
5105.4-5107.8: 6.54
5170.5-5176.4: 4.19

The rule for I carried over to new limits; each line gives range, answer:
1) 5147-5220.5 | 6.46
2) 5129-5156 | 6.72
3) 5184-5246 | 8.19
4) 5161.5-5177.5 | 4.85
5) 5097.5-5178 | 6.39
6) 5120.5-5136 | 6.56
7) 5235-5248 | 10.3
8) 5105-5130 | 6.82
